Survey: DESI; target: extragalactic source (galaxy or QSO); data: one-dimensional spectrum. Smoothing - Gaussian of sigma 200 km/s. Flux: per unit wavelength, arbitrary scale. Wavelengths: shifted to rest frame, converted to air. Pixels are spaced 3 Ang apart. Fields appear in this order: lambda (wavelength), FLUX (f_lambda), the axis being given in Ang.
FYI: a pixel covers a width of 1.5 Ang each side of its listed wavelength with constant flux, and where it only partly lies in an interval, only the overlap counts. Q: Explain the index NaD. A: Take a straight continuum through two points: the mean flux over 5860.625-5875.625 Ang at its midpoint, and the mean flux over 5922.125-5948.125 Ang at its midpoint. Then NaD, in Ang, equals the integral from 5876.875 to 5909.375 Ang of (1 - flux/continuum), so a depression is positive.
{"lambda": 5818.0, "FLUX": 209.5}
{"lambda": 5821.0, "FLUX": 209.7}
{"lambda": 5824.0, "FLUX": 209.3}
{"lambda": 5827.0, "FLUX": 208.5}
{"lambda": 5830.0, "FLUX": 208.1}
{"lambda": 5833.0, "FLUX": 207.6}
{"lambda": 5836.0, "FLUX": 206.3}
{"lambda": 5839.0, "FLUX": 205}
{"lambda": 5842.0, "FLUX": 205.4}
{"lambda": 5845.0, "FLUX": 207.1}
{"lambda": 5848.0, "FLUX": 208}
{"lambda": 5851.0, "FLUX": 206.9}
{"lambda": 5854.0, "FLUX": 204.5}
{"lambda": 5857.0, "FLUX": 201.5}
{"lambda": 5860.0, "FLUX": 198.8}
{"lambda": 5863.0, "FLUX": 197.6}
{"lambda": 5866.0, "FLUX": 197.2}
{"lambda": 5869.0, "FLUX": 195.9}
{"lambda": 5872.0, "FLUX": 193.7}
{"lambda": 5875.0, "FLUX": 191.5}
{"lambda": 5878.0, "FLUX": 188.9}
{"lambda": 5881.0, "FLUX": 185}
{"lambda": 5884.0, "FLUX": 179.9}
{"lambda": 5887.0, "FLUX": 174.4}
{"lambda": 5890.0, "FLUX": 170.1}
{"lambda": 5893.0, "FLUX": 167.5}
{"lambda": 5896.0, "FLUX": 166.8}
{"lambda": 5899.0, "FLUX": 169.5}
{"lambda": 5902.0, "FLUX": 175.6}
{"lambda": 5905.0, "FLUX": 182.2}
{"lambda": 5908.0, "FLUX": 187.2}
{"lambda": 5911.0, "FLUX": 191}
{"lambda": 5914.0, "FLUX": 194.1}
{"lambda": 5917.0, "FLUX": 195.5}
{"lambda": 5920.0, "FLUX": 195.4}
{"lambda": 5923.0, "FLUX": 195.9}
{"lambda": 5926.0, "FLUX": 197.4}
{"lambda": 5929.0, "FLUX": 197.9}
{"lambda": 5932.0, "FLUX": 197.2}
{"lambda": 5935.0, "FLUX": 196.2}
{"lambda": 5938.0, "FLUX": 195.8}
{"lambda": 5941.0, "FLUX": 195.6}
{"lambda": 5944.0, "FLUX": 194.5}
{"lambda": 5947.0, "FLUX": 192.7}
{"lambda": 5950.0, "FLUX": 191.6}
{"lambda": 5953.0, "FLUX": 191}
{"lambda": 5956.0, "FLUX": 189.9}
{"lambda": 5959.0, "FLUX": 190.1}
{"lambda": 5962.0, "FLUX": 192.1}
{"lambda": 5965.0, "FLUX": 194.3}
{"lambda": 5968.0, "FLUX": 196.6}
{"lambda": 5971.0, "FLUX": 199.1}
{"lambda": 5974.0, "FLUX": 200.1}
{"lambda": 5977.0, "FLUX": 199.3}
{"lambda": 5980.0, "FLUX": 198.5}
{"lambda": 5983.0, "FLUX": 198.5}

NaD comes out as 3.1 Ang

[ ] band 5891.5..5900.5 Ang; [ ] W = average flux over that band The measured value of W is 168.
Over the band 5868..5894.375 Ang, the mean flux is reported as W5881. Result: 183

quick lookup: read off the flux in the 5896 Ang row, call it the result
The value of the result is 166.8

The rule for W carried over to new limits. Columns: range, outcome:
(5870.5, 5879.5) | 191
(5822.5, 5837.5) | 208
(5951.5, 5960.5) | 190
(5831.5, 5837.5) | 207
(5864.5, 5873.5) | 196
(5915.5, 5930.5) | 196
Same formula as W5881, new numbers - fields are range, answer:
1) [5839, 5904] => 190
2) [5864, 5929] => 186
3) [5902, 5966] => 193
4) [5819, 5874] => 204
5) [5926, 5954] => 195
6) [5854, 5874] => 198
